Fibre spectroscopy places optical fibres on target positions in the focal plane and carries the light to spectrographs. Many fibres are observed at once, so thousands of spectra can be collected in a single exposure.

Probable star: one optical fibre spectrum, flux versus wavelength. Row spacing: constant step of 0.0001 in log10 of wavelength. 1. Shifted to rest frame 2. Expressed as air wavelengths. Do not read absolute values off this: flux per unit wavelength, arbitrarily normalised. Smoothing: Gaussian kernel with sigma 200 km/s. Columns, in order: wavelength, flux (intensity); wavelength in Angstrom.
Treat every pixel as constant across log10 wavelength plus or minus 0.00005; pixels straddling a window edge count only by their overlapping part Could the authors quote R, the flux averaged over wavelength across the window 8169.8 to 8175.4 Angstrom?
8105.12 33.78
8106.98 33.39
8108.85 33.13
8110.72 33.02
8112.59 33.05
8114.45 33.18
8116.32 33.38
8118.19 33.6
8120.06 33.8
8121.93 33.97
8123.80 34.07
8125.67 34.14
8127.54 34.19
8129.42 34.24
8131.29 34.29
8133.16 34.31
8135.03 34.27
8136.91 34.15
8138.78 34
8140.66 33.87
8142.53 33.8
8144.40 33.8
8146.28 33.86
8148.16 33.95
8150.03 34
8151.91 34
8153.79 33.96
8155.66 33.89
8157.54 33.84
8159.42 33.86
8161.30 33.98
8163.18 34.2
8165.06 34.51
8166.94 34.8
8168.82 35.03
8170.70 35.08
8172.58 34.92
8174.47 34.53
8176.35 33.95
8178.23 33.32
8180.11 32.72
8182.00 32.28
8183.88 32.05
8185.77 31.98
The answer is 34.8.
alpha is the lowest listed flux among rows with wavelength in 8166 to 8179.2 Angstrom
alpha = 33.32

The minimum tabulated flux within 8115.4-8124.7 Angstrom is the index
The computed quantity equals 33.38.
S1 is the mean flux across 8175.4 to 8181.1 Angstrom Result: 33.3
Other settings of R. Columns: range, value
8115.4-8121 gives 33.6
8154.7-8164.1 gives 34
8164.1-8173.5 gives 34.9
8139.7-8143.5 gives 33.9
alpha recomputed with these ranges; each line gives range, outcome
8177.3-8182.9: 32.28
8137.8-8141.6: 33.87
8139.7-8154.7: 33.8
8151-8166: 33.84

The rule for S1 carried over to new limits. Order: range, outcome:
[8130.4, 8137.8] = 34.3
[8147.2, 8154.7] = 34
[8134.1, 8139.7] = 34.1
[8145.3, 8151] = 33.9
